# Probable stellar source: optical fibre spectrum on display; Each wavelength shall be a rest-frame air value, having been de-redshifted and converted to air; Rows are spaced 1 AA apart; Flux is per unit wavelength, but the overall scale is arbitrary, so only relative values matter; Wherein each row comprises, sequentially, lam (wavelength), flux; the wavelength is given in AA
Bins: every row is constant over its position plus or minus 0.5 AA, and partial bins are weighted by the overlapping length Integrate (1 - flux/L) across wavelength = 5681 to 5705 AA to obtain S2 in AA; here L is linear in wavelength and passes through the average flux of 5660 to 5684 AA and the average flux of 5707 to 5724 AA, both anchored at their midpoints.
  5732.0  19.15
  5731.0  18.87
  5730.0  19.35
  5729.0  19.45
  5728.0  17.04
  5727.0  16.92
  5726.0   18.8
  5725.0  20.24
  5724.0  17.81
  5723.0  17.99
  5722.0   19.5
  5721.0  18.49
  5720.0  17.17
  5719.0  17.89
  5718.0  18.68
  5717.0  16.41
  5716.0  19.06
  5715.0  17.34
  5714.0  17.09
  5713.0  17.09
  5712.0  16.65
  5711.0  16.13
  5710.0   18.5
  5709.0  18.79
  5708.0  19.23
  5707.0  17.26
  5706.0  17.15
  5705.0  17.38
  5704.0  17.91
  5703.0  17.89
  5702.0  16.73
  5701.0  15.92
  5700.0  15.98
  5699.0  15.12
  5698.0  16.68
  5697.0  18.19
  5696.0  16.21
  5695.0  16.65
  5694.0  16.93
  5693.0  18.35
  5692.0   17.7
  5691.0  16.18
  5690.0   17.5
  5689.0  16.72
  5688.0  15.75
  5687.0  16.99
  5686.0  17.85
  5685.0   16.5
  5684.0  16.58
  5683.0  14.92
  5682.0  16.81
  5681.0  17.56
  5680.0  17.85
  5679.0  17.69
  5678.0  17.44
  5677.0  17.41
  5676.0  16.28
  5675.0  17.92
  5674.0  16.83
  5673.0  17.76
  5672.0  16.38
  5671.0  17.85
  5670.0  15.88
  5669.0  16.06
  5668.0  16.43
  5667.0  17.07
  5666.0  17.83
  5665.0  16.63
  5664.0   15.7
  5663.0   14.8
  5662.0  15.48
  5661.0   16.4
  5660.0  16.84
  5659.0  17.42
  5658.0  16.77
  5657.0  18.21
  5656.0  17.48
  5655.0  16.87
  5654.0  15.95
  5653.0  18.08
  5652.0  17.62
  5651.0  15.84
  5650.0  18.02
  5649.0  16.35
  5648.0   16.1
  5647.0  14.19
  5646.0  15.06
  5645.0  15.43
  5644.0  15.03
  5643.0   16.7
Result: 0.6 AA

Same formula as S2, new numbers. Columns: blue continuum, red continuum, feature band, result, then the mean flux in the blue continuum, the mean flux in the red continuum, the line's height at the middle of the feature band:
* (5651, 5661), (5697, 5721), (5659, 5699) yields 0.95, 17.1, 17.3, 17.2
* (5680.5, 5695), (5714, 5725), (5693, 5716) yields 0.42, 16.9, 18.1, 17.5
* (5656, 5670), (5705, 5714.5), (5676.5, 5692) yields 0.07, 16.6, 17.5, 17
